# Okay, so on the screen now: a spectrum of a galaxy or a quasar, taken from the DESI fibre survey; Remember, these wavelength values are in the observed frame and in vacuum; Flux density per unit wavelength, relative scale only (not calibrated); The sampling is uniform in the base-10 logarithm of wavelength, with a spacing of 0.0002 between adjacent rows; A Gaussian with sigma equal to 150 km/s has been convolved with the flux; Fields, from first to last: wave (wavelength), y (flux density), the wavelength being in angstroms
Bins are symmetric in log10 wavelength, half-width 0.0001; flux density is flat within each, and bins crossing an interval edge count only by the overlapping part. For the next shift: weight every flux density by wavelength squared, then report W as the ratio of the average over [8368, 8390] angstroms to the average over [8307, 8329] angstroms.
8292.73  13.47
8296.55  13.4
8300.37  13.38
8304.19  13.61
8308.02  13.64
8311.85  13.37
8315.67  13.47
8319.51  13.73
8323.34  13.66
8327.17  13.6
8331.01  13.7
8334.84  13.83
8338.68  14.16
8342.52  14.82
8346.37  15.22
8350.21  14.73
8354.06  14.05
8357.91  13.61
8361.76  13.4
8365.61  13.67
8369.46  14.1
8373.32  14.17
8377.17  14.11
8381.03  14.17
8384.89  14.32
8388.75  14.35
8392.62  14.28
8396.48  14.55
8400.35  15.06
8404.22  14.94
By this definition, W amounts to 1.1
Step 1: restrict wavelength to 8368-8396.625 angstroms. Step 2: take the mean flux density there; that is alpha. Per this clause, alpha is 14.2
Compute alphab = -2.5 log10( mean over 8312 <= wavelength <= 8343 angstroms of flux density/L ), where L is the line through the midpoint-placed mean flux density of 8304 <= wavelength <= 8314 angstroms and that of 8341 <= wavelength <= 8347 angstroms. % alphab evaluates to 0.04 mag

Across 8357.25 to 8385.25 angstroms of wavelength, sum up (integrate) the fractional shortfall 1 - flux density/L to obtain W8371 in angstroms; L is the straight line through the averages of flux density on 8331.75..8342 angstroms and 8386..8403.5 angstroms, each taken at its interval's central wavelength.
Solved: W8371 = 0.9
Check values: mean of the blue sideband 14.1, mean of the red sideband 14.6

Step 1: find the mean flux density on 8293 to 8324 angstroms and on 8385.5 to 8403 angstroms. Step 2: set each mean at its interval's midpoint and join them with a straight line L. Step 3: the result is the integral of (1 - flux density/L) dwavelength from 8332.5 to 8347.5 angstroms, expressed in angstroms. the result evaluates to -0.58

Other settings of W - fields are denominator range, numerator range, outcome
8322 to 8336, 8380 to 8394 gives 1.06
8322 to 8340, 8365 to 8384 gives 1.03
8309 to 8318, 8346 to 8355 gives 1.10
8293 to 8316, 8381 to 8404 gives 1.10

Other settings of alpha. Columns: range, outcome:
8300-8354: 13.9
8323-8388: 14.1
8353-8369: 13.7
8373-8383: 14.2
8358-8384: 13.9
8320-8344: 13.9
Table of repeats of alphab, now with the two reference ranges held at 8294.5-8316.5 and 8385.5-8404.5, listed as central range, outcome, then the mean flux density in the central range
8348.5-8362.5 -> 0.01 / 14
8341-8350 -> -0.07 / 15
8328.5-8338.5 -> 0.00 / 13.8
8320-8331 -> 0.01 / 13.7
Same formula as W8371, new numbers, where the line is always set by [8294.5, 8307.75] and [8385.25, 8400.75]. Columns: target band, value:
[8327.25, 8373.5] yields -0.3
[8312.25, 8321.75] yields 0.1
